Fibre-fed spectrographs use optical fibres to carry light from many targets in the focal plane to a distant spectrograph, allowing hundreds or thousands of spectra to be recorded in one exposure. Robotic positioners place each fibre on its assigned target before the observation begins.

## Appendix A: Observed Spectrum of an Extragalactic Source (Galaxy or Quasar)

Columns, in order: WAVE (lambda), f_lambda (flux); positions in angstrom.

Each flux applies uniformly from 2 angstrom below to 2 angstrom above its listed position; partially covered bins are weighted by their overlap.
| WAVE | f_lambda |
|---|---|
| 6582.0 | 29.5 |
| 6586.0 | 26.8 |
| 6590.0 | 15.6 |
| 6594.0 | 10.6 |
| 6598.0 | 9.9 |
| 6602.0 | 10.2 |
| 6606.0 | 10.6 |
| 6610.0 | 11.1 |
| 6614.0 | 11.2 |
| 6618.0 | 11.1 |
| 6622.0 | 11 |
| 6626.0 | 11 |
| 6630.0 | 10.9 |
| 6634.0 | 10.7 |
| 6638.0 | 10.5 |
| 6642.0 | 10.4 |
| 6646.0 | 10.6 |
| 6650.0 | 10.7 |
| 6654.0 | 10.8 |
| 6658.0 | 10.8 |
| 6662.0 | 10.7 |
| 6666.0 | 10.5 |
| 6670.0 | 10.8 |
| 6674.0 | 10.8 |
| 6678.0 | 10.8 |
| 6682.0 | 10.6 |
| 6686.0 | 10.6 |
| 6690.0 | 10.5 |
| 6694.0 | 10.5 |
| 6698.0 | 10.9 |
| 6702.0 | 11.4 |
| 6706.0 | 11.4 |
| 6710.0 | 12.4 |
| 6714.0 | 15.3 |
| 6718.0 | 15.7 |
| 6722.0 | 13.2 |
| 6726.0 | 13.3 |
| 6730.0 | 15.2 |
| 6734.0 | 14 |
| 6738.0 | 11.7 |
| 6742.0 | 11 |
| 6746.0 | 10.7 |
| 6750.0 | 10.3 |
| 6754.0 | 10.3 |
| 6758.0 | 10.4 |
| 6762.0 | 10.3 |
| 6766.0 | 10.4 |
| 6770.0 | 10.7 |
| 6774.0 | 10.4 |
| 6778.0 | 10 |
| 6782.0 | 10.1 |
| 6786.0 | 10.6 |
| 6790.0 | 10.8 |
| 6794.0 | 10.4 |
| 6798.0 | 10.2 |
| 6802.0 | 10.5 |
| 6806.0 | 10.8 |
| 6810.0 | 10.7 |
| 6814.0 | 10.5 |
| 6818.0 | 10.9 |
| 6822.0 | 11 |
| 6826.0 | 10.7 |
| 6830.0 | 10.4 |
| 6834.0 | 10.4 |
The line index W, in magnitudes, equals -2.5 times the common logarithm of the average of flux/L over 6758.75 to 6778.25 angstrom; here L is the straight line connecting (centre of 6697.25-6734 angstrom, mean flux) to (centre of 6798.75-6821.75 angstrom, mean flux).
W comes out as 0.14 mag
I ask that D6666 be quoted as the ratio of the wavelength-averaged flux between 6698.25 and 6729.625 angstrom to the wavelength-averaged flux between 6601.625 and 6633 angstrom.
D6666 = 1.21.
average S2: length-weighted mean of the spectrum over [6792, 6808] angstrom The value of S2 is 10.5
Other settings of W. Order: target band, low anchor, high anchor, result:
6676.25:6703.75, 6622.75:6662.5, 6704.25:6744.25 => 0.14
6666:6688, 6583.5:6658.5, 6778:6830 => 0.08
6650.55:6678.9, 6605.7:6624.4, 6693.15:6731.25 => 0.12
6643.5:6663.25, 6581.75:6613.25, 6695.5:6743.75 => 0.28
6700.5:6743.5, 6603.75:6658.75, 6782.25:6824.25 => -0.23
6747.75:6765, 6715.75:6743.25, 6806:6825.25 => 0.22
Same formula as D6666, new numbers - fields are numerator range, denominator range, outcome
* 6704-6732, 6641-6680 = 1.29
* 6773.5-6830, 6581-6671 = 0.86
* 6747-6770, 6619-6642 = 0.96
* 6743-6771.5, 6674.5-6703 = 0.97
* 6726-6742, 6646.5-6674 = 1.24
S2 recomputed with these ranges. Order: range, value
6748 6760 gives 10.3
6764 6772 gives 10.6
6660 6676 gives 10.7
